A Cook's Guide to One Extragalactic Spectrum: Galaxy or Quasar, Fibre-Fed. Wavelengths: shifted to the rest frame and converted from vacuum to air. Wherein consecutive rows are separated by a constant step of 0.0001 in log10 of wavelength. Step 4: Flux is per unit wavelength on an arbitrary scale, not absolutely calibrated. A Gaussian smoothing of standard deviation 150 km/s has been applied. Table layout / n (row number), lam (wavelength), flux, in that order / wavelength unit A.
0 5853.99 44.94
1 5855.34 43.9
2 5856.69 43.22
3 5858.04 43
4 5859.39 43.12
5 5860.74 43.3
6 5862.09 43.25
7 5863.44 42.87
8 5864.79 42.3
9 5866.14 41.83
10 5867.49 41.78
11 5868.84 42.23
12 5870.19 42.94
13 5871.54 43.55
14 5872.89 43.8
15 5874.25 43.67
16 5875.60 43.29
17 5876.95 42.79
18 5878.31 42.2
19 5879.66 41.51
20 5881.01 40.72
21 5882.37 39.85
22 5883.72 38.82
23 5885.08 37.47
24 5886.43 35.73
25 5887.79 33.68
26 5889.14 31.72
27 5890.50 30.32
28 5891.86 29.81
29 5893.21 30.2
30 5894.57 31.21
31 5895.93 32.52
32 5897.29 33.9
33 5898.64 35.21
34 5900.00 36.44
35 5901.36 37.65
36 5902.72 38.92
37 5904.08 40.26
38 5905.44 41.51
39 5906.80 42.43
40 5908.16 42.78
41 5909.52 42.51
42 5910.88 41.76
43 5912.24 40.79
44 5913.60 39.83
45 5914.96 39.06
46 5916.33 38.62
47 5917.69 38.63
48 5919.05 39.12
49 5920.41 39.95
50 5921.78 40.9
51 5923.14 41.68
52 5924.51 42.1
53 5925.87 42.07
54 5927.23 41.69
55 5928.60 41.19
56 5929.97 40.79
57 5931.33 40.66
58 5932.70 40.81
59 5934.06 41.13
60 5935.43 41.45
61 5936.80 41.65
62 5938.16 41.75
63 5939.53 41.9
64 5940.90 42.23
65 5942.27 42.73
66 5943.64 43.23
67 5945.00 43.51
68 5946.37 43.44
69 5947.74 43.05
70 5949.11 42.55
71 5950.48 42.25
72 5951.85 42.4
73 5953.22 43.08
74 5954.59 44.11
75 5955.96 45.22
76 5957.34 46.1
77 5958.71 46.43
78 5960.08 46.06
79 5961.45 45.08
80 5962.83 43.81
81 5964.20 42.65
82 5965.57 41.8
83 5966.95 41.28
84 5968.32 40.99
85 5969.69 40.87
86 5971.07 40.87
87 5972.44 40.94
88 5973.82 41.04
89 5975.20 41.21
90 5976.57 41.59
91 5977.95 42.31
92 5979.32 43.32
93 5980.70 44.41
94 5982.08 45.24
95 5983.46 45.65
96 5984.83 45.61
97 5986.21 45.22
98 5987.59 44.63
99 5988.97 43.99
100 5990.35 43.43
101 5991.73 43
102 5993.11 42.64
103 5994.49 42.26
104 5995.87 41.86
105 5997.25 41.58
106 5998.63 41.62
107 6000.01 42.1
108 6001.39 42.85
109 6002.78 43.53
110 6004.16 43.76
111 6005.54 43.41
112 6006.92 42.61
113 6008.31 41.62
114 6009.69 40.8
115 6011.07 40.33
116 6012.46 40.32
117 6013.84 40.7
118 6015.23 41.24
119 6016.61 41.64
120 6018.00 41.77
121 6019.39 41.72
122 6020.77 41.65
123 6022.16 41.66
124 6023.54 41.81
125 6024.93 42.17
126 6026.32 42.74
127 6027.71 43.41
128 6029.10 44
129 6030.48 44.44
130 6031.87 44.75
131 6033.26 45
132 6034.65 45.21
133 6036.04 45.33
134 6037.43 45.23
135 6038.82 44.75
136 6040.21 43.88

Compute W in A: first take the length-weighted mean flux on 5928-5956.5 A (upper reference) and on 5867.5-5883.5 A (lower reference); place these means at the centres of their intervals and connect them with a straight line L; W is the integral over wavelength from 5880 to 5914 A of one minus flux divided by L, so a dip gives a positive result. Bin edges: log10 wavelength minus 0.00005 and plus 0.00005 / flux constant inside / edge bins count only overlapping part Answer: 4.2 A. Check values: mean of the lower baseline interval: 42.3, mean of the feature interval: 37.1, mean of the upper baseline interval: 42.3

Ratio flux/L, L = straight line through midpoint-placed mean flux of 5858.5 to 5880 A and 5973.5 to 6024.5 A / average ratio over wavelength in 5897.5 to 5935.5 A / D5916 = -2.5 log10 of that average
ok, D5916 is 0.06 mag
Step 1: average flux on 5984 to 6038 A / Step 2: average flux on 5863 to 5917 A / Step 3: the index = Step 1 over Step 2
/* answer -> 1.1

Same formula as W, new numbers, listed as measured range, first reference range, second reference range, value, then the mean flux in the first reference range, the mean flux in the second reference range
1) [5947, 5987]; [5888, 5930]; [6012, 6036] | -2.8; 38.2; 42.7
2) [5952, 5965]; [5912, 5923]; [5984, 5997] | -0.8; 39.7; 43.6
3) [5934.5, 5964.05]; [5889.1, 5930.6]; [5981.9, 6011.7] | -2.1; 38.3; 43.1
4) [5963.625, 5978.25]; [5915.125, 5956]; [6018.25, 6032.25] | 0.3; 41.7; 42.8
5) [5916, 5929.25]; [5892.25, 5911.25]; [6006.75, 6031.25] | -0.8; 37.5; 41.9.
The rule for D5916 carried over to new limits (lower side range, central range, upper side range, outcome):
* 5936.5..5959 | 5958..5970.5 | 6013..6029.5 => -0.01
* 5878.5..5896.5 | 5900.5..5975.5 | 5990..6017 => -0.10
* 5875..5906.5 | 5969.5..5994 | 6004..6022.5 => -0.07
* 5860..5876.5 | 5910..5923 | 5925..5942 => 0.05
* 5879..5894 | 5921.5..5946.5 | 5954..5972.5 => -0.04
